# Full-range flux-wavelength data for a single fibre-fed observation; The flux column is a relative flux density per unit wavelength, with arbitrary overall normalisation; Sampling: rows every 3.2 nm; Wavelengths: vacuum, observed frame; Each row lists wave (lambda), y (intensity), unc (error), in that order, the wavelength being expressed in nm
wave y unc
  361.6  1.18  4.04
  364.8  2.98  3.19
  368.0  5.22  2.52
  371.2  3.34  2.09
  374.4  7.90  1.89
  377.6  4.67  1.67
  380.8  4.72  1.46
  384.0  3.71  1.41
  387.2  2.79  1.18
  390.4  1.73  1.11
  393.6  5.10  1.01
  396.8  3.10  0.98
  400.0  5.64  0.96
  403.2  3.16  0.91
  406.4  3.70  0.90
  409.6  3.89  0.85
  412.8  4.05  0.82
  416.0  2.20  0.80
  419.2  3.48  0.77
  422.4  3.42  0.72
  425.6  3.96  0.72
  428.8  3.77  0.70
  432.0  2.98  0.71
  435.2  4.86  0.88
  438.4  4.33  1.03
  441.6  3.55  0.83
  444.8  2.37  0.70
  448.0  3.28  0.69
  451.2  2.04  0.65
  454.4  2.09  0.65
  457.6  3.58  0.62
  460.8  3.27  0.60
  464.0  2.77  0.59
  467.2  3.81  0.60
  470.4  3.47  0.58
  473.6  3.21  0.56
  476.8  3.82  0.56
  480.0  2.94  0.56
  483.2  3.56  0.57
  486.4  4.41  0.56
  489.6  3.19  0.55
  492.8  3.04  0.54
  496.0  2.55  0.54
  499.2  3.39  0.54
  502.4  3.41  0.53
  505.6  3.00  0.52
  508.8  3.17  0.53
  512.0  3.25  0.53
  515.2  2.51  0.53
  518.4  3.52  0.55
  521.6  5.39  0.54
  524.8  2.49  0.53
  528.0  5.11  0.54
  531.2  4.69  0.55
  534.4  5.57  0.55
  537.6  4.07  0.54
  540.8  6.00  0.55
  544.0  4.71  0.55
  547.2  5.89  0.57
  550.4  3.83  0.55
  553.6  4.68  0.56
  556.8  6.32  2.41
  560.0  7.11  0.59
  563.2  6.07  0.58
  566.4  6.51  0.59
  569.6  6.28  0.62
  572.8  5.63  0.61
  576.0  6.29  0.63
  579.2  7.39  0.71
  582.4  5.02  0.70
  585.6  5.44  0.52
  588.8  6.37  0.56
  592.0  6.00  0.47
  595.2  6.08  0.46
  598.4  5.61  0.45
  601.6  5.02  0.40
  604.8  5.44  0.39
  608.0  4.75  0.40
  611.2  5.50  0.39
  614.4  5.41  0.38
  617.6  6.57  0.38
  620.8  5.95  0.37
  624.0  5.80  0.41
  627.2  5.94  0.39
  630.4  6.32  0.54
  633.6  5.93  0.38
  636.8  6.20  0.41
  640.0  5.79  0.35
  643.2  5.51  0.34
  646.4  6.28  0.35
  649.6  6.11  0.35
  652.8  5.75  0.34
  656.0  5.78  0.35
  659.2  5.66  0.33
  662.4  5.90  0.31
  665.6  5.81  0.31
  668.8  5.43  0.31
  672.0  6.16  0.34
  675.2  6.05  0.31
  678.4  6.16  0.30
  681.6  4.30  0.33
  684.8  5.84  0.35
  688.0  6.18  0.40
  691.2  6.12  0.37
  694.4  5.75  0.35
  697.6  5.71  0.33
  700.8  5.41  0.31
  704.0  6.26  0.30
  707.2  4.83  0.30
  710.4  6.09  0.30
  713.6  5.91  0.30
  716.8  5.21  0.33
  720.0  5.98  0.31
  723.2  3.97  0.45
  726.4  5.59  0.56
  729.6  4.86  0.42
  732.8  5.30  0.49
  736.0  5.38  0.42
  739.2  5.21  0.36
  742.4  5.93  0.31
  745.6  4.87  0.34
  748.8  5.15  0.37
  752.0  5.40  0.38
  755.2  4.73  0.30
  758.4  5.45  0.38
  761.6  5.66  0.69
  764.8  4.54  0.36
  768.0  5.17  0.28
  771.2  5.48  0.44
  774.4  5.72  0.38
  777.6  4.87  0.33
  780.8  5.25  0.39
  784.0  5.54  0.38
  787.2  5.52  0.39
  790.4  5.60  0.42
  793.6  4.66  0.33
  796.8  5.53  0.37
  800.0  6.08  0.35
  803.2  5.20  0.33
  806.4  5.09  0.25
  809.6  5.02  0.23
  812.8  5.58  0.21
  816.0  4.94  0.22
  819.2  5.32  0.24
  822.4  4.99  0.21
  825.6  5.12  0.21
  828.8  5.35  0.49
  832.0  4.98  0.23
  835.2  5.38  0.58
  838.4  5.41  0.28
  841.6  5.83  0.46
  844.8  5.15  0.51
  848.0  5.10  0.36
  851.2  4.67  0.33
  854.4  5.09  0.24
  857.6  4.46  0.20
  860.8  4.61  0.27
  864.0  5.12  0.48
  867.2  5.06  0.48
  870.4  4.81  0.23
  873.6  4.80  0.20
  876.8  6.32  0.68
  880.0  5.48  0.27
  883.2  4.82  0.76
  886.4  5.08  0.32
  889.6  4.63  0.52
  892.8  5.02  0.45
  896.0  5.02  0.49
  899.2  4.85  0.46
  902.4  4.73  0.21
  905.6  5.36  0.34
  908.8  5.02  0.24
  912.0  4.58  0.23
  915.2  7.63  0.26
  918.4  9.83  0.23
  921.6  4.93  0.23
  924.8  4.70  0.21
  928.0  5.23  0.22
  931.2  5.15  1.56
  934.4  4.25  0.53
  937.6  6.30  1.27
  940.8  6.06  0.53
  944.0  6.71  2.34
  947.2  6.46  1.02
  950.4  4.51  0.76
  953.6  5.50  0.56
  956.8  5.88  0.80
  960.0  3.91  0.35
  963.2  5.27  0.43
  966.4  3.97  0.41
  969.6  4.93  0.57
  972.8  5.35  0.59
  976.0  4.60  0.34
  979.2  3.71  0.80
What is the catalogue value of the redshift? 0.40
